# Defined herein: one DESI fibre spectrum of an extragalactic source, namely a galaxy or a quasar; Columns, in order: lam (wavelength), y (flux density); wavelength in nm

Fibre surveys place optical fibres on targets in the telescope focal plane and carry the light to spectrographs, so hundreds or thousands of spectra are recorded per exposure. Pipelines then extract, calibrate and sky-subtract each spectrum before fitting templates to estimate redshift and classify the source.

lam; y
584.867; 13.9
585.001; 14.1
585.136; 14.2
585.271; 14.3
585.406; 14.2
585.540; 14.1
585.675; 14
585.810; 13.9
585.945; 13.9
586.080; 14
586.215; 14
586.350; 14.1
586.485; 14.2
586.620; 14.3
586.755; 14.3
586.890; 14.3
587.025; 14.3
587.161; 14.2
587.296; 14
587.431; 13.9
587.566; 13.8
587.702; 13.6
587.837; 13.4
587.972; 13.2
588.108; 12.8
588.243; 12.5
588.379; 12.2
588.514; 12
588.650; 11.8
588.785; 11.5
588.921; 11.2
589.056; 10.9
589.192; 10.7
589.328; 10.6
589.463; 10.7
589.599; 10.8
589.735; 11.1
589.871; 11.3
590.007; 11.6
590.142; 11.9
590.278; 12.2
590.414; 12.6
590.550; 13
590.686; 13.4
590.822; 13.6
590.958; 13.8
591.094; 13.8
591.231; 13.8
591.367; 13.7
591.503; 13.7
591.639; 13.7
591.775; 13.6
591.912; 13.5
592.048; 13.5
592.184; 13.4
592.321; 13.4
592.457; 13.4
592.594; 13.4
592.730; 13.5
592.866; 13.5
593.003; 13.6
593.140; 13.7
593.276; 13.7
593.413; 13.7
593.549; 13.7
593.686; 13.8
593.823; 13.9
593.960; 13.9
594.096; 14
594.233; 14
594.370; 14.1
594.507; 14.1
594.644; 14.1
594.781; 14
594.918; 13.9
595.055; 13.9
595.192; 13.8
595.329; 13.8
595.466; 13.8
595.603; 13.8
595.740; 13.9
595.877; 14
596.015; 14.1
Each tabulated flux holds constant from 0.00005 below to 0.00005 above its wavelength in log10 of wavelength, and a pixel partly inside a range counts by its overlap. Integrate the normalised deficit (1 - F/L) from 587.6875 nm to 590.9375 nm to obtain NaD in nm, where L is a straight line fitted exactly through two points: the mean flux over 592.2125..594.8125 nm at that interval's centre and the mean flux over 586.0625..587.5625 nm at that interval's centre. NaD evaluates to 0.46 nm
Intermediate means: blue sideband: 14.1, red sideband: 13.8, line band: 12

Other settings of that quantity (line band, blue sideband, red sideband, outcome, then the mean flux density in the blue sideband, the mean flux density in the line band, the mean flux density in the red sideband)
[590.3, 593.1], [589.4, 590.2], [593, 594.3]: -0.22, 11.2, 13.5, 13.8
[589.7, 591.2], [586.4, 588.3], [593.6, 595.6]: 0.13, 13.8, 12.6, 13.9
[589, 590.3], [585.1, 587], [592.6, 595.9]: 0.27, 14.1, 11.1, 13.8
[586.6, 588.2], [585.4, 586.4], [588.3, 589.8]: -0.14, 14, 13.8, 11.2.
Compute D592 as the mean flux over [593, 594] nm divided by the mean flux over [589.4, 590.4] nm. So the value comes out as 1.20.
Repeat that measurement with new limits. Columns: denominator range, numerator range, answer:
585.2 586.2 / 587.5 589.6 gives 0.86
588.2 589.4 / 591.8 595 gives 1.20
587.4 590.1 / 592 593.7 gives 1.13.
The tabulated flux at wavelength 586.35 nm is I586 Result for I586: 14.1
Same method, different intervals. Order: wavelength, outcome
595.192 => 13.8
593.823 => 13.9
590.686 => 13.4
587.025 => 14.3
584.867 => 13.9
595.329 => 13.8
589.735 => 11.1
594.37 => 14.1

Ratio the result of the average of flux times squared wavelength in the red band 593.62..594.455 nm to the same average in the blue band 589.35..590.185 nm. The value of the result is 1.26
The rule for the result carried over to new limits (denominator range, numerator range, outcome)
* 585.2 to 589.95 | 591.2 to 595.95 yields 1.08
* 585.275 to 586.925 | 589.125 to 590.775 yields 0.84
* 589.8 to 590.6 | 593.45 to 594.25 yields 1.16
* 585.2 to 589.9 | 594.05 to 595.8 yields 1.10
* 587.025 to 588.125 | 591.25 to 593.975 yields 1.01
